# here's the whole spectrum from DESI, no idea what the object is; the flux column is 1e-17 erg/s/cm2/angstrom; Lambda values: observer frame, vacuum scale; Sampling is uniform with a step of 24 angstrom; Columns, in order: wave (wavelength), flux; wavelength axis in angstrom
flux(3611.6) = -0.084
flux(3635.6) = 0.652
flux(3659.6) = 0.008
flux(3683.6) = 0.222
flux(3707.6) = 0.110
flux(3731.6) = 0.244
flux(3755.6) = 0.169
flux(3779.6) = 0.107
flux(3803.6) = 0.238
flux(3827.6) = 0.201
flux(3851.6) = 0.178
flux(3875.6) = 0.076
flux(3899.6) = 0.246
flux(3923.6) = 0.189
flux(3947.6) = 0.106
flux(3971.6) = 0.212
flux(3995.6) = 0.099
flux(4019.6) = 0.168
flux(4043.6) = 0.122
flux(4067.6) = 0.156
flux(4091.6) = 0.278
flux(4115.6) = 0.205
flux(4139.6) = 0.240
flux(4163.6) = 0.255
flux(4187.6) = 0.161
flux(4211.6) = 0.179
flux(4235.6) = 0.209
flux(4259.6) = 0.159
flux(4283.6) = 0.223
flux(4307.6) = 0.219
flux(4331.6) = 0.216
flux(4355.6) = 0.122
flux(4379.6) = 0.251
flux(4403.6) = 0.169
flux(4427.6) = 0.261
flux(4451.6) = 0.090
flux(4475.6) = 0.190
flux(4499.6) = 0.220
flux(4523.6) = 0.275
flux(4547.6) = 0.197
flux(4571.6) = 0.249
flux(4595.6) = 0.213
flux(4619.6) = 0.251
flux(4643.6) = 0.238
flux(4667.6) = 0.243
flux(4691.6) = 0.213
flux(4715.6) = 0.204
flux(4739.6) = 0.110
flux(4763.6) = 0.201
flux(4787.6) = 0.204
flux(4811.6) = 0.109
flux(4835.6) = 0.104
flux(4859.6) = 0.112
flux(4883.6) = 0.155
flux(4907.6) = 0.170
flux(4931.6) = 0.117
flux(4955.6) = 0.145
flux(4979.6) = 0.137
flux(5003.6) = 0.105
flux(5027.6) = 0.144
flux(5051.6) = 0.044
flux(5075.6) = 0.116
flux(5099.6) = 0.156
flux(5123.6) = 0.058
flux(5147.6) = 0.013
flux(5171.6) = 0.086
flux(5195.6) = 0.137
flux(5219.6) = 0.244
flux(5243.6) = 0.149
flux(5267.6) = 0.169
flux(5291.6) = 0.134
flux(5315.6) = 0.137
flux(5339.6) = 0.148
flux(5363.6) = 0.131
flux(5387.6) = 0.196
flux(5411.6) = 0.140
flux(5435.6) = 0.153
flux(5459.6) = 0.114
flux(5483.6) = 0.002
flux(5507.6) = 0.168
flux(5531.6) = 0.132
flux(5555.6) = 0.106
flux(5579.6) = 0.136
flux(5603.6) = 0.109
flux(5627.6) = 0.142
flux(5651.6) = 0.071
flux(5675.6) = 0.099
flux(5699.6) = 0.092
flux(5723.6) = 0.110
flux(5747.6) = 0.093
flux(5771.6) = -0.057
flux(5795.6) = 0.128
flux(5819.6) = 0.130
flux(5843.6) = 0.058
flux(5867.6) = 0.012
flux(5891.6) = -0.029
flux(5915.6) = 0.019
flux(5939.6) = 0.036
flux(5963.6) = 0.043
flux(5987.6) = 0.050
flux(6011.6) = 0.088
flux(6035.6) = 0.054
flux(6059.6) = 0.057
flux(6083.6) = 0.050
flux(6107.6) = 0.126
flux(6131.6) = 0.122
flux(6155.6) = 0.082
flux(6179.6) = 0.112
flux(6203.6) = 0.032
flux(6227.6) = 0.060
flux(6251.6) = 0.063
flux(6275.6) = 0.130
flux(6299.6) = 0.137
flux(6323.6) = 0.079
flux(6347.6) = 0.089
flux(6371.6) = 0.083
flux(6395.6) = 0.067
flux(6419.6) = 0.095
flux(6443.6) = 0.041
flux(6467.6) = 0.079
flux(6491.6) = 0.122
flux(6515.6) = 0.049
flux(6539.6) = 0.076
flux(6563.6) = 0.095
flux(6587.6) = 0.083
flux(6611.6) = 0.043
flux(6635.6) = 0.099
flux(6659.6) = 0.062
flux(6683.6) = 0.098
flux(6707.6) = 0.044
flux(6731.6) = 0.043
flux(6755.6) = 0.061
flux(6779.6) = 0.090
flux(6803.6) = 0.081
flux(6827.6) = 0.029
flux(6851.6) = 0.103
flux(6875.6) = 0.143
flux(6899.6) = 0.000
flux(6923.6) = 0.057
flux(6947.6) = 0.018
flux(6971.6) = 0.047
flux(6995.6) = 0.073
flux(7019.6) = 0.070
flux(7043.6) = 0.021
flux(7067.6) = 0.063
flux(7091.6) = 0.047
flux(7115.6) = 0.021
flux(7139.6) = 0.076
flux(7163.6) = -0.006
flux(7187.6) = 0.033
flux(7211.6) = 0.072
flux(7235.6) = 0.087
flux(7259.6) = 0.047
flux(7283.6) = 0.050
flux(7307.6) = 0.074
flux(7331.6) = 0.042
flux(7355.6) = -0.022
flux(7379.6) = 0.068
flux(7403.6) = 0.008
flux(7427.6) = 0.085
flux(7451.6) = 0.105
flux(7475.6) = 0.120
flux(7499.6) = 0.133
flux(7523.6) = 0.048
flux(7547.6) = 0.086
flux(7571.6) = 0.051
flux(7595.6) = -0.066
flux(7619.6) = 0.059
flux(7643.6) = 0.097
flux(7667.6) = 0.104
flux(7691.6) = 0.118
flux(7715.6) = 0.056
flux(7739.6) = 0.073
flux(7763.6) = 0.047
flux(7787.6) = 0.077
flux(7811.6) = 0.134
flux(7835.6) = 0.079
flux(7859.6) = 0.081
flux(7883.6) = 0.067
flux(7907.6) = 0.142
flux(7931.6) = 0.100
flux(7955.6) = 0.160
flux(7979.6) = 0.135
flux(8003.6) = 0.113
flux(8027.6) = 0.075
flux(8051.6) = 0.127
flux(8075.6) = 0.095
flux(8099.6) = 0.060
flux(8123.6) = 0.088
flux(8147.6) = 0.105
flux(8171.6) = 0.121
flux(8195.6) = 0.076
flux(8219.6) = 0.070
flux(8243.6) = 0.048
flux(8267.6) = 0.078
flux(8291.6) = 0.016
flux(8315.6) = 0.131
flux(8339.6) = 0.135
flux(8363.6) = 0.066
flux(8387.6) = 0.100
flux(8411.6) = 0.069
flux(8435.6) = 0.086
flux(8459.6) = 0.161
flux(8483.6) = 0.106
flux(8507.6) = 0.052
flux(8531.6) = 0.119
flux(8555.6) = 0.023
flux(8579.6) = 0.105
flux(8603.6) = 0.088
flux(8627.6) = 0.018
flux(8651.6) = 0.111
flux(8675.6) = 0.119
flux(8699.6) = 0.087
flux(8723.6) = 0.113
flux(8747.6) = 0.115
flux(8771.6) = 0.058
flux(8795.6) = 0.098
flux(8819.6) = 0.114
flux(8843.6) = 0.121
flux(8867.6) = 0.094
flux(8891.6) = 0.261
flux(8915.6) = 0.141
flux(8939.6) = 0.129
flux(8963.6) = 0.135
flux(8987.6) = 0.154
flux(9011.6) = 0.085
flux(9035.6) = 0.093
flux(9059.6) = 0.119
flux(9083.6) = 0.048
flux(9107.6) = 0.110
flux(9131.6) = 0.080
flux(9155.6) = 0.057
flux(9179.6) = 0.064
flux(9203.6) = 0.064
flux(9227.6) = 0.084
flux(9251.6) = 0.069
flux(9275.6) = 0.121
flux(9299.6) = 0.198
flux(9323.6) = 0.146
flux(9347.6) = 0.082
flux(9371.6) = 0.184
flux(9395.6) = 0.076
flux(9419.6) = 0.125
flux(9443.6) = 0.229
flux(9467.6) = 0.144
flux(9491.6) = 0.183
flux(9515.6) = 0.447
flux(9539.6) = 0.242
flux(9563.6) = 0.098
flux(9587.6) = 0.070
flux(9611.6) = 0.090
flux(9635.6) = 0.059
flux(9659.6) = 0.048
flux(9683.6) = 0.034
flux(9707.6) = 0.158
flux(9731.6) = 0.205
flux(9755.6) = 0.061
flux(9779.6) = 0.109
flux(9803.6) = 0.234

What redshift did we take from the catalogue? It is 1.555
